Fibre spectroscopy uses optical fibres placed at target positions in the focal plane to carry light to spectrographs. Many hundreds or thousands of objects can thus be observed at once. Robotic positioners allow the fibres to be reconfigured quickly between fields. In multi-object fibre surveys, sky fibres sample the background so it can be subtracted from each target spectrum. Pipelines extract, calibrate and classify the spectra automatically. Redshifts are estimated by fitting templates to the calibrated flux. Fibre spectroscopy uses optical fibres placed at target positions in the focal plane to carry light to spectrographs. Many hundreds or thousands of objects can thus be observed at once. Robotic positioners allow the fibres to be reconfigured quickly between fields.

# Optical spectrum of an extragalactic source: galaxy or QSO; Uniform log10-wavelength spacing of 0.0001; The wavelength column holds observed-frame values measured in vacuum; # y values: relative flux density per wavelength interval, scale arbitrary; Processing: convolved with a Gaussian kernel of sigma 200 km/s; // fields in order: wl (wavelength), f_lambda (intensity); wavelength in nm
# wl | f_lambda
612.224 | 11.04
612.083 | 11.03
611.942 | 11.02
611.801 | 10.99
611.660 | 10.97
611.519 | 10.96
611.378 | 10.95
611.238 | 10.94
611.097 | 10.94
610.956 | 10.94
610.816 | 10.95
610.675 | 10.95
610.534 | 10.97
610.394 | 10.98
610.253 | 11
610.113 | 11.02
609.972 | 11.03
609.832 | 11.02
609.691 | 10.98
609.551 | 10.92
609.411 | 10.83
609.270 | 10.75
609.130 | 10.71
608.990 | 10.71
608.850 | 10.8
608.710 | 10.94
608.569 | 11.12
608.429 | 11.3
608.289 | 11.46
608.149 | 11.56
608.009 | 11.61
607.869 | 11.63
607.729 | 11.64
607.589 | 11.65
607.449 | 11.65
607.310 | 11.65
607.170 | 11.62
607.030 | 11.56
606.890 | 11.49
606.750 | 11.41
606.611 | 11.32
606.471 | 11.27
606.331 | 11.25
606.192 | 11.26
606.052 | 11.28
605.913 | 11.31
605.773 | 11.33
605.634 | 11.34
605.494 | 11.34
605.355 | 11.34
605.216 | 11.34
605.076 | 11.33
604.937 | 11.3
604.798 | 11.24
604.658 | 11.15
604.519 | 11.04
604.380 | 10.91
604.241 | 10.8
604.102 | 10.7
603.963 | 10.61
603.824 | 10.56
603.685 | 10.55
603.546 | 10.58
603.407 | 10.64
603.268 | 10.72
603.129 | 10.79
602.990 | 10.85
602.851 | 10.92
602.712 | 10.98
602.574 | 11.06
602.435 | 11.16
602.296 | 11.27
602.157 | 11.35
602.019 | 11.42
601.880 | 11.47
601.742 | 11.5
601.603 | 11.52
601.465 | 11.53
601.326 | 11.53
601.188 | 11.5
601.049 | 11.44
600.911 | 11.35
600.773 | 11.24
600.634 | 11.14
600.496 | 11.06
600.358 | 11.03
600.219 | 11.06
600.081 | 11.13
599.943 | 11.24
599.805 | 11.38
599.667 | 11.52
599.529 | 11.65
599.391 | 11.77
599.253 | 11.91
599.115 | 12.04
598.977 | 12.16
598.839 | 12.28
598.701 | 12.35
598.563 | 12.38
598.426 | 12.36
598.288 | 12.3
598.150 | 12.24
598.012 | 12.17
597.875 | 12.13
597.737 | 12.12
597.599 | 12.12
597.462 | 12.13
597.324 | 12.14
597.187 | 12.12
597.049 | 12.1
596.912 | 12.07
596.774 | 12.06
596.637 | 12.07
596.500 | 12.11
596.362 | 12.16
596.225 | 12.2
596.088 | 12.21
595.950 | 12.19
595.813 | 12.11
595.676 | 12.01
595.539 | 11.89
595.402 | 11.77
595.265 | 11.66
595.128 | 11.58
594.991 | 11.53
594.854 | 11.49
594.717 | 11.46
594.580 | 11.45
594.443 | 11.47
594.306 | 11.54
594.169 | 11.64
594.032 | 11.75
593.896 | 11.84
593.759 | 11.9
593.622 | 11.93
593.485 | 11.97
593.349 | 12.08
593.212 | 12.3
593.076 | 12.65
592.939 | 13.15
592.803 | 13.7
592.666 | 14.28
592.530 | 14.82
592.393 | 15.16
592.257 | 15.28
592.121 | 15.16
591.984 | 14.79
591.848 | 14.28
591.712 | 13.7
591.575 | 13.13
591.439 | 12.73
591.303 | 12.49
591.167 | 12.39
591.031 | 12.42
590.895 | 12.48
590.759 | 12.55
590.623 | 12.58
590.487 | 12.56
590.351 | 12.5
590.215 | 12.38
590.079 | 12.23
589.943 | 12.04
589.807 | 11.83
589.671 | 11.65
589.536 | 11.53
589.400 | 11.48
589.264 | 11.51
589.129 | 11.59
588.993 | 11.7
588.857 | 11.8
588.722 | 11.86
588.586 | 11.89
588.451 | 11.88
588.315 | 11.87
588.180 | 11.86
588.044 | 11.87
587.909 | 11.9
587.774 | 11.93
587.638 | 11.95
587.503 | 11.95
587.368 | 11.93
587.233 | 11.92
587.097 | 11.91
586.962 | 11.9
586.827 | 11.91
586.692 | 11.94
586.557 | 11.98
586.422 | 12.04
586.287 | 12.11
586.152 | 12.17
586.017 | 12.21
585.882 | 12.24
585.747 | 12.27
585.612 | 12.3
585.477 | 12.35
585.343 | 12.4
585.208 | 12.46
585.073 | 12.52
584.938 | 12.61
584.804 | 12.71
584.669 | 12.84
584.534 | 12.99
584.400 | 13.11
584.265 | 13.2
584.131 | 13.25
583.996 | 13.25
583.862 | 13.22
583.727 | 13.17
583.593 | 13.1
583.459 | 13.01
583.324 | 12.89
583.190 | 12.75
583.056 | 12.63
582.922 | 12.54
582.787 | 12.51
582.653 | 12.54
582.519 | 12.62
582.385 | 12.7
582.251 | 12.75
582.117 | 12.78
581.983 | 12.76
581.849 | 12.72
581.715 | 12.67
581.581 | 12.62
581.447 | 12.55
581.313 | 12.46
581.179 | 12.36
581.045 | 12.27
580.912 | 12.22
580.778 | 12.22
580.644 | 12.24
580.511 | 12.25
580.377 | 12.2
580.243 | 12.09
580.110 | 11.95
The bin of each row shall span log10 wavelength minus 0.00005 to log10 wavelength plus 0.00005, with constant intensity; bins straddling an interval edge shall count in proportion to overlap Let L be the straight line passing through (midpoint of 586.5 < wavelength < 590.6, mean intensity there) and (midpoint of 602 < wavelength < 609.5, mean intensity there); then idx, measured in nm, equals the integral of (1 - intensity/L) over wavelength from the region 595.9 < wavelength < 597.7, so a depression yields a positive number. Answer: -0.09 nm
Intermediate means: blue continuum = 11.9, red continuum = 11.2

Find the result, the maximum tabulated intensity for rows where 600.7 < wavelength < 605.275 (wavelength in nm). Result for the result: 11.53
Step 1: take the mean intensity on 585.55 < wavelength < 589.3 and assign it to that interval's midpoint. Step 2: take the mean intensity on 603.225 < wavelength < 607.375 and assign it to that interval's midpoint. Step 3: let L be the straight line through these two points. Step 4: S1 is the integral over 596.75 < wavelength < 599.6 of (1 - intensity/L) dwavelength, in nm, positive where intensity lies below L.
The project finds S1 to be -0.16 nm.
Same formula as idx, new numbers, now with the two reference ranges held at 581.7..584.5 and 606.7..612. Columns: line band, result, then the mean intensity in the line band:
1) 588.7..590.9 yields 0.08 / 12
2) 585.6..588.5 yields 0.14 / 12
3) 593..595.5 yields 0.07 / 11.8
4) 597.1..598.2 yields -0.02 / 12.1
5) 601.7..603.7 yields 0.10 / 11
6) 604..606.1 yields 0.05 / 11.2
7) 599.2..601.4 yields 0.07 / 11.4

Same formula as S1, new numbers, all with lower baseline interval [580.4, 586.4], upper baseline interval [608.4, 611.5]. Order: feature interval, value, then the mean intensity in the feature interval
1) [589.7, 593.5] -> -0.325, 13.1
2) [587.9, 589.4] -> 0.062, 11.8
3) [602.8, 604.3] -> 0.085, 10.7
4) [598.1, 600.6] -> -0.031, 11.8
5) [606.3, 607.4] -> -0.032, 11.5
